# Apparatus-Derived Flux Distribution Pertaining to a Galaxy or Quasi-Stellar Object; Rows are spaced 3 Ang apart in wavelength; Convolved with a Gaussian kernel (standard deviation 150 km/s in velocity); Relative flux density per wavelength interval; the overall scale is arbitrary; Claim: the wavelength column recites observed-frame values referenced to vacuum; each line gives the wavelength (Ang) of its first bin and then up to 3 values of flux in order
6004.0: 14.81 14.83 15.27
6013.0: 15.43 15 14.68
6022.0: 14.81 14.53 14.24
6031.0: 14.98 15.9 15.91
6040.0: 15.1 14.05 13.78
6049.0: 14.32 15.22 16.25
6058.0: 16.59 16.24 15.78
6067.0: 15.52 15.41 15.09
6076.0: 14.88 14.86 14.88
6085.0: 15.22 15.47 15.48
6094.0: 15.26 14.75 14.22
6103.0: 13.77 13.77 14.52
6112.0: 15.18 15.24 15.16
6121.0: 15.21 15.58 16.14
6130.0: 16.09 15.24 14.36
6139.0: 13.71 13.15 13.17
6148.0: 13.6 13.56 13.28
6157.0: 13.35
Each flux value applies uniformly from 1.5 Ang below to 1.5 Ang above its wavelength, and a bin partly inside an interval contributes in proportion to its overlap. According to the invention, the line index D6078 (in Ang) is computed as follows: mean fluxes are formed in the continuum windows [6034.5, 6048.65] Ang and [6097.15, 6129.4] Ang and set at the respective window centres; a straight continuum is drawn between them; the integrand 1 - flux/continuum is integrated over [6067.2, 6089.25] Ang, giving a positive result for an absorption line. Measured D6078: -0.44 Ang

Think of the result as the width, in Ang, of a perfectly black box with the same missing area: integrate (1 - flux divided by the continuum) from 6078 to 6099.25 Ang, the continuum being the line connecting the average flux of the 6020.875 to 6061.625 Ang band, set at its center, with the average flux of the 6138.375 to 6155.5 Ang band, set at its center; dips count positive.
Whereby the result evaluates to -1.1 Ang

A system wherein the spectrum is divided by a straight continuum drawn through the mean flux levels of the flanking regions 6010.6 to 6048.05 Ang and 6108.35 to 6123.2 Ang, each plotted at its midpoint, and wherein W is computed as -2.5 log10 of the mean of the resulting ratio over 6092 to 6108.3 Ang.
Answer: 0.050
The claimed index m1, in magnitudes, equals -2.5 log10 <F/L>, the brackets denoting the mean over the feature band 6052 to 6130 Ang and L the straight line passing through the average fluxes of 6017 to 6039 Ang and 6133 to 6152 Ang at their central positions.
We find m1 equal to -0.069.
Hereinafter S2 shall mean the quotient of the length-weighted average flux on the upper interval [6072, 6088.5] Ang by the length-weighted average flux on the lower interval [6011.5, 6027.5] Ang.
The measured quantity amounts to 1.0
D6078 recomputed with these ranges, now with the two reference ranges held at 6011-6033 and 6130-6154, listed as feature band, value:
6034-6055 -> -0.4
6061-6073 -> -0.9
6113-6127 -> -1.3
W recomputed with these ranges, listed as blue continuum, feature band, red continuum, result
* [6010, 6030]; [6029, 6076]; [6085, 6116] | -0.04 mag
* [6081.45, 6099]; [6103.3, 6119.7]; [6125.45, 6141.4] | 0.03 mag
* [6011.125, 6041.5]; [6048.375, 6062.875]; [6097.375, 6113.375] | -0.07 mag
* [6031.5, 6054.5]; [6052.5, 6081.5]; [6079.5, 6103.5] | -0.05 mag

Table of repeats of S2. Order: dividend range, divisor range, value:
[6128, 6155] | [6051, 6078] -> 0.90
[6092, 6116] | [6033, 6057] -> 0.97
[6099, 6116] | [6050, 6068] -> 0.91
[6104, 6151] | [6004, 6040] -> 0.97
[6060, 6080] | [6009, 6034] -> 1.03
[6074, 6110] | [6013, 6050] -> 1.00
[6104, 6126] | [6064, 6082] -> 0.98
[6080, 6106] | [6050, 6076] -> 0.94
